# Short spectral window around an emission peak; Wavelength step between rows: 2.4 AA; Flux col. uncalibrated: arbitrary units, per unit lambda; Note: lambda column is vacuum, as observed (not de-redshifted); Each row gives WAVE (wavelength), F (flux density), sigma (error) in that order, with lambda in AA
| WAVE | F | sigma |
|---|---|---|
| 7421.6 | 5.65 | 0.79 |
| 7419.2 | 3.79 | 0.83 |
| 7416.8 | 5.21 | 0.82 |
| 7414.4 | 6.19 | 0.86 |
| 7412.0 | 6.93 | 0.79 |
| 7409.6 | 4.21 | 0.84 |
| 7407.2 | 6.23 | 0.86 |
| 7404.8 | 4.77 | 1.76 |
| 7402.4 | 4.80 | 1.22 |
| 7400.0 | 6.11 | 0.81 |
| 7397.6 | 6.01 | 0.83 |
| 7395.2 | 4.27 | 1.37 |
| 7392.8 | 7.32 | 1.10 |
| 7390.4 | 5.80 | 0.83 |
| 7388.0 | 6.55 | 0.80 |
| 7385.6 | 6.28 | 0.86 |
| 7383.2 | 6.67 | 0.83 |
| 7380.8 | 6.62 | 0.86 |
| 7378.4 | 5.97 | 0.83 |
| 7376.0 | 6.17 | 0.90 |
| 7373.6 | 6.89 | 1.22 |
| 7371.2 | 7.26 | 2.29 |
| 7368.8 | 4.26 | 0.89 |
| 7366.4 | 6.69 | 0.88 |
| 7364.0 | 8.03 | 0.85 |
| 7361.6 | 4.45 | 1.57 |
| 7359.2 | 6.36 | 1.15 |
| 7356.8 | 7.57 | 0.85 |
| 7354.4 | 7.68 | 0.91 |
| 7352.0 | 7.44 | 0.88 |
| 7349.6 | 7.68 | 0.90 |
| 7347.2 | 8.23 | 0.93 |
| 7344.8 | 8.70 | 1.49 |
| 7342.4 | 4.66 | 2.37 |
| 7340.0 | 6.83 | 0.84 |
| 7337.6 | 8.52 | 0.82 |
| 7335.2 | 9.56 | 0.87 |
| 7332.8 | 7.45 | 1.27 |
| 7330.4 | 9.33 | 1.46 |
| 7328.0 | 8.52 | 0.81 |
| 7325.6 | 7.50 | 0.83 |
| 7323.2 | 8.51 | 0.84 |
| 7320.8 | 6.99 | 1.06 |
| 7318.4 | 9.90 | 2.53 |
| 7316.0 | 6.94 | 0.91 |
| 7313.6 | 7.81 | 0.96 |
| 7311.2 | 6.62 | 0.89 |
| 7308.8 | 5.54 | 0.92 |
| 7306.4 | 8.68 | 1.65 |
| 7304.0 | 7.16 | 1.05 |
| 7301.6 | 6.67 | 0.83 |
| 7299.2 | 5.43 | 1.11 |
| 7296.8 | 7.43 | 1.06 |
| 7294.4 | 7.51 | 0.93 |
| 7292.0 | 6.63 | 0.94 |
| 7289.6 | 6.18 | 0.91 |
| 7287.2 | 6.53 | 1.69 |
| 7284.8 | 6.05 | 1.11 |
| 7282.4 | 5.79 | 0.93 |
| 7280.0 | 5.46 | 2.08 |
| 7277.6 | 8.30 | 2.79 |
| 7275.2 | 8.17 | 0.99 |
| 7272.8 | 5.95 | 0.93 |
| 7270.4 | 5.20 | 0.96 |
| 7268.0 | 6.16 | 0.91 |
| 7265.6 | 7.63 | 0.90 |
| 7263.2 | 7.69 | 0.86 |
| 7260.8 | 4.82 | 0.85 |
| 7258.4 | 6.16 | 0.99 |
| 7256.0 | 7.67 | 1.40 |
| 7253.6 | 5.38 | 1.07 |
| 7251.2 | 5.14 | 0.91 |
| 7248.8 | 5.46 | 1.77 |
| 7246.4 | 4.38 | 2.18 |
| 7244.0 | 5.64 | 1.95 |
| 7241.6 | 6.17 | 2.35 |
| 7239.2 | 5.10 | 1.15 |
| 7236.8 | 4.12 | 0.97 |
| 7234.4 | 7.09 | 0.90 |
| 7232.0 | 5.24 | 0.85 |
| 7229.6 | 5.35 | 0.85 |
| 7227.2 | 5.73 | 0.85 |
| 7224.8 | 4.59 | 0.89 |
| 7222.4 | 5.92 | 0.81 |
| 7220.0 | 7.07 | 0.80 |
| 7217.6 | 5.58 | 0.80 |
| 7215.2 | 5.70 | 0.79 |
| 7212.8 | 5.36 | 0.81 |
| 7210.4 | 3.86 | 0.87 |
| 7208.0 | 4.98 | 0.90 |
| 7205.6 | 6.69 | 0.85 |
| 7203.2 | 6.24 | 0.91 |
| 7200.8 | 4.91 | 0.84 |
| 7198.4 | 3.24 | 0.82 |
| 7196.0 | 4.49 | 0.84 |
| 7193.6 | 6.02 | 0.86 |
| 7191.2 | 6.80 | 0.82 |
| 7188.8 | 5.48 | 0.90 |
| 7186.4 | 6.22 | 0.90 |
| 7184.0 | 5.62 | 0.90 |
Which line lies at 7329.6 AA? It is C III] 1909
